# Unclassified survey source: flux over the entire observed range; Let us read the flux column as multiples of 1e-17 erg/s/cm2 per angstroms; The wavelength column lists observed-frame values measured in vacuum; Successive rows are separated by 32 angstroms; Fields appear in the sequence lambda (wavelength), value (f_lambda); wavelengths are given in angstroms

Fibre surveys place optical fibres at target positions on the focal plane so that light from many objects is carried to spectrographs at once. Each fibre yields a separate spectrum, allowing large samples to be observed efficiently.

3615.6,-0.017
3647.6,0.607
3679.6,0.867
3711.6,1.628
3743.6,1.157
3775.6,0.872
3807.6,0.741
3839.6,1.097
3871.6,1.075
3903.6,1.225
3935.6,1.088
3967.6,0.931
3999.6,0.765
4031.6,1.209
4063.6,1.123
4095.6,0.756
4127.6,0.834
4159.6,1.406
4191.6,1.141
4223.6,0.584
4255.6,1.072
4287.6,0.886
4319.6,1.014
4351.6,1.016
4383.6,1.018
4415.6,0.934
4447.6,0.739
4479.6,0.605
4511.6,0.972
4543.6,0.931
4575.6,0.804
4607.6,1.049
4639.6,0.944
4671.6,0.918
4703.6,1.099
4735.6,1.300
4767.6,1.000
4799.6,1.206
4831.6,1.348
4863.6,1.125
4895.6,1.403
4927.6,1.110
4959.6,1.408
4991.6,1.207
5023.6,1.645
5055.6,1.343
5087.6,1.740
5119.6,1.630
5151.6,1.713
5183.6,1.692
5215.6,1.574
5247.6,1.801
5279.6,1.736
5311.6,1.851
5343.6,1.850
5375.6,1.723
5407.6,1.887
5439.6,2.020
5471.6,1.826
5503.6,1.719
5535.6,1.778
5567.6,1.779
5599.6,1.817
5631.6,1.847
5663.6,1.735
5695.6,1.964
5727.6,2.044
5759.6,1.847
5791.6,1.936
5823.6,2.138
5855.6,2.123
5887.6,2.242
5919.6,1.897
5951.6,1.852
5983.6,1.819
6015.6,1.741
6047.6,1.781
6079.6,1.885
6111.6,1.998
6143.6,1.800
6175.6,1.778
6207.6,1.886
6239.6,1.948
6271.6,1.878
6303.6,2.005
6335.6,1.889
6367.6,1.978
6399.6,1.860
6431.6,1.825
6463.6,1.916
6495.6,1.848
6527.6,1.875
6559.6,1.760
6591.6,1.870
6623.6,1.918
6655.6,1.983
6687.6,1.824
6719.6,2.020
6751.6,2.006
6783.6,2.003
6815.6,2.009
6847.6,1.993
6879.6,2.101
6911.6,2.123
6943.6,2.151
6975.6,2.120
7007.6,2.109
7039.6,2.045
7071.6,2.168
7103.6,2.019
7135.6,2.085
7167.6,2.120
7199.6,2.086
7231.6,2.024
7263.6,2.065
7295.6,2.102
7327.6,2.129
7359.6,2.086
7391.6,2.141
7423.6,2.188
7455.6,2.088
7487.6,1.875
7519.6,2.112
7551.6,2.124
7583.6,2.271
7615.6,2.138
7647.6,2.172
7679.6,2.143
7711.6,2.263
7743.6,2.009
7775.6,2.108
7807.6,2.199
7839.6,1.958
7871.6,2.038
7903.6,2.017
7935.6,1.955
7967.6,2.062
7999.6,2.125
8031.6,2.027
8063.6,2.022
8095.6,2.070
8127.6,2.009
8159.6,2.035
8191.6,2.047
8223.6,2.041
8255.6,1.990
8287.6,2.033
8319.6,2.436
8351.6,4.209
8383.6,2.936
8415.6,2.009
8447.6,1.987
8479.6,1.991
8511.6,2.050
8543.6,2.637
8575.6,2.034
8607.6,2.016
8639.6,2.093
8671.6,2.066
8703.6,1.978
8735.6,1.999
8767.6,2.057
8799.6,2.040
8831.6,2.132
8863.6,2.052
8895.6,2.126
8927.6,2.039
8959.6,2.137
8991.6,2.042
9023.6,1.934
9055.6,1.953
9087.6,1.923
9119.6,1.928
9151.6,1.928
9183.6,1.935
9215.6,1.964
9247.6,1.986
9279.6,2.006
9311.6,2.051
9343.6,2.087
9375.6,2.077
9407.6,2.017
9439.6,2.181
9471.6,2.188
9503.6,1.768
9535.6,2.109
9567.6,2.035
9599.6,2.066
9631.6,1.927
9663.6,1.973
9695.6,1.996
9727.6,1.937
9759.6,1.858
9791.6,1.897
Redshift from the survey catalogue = 0.271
